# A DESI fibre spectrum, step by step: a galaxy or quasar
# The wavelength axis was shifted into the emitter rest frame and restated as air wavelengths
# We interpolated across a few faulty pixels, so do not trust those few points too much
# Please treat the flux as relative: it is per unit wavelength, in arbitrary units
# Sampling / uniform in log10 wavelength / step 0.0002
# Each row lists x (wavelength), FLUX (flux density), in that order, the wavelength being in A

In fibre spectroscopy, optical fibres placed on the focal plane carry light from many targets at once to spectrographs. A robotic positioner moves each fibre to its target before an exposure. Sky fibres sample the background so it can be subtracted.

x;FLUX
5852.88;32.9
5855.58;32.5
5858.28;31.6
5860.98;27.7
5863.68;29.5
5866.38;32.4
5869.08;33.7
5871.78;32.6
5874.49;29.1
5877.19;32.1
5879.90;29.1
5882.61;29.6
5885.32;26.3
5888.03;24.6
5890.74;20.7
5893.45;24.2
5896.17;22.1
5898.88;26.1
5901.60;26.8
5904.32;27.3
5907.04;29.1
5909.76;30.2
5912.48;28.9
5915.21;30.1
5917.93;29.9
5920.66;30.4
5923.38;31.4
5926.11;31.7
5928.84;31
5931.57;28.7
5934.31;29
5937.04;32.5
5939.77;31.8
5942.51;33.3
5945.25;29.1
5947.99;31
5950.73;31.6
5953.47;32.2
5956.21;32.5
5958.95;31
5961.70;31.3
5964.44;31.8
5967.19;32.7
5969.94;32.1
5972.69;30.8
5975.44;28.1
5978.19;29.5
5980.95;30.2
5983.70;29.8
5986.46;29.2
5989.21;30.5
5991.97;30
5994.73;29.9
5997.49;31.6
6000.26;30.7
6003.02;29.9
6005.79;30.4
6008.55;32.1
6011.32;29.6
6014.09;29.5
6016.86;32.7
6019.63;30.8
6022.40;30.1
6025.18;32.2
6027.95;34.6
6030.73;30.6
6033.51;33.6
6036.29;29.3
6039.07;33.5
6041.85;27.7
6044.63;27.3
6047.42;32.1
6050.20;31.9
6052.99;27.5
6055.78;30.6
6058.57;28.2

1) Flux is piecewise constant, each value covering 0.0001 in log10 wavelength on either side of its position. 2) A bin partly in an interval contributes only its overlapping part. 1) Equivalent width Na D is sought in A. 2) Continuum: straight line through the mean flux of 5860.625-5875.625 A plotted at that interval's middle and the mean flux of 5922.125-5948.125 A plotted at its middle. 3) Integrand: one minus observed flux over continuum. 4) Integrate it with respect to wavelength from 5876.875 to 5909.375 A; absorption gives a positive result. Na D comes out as 4.8 A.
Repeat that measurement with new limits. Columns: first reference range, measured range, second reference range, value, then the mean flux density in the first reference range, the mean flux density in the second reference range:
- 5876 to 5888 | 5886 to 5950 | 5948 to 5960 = 3.4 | 28.7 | 31.8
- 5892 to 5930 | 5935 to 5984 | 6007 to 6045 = -2.7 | 28.5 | 31.1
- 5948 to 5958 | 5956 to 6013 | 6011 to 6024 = 1.3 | 31.9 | 30.6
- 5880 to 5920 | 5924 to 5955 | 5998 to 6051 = -3.1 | 27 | 31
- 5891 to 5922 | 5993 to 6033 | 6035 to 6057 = -2.3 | 27.5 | 30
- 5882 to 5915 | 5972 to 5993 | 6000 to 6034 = 0.1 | 26.4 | 31.3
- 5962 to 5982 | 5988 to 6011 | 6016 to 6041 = 0.5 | 30.8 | 31.8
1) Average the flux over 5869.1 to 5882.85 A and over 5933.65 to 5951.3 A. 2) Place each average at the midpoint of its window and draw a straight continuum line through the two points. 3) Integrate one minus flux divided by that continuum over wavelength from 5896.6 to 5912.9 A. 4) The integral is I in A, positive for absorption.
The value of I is 1.8 A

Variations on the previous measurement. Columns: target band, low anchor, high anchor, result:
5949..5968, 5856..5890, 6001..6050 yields -0.9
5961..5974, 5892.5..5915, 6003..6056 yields -1.3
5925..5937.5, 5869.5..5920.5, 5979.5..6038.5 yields -0.7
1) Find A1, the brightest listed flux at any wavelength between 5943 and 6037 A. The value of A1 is 34.6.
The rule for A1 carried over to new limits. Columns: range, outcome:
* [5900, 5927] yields 31.7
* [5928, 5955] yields 33.3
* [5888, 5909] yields 29.1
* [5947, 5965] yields 32.5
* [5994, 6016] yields 32.1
